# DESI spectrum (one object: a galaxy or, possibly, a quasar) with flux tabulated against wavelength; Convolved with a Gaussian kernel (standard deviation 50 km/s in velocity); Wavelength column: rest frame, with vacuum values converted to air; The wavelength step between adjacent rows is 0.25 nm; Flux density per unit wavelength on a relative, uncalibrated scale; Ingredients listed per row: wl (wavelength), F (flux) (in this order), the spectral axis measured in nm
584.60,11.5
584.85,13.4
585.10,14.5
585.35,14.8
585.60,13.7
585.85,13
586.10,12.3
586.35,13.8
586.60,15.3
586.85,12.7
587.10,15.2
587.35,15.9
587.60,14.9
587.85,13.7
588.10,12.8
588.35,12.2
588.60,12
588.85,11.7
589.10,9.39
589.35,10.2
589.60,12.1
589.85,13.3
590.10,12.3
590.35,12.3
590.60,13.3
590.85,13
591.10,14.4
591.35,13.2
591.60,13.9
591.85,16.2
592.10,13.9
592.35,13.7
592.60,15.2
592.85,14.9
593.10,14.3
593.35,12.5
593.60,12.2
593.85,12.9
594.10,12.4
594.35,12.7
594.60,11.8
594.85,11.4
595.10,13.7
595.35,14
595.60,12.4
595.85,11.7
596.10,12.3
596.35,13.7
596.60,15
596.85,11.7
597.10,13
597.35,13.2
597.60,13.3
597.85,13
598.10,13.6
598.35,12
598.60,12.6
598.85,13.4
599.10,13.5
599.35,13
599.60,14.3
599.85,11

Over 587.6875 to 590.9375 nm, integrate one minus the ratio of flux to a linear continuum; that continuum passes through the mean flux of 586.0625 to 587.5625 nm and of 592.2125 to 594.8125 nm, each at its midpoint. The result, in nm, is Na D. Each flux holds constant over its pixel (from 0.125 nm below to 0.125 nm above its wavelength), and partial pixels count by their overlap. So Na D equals 0.40 nm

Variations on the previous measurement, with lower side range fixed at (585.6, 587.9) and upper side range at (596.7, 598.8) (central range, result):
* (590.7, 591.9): -0.038 nm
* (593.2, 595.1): 0.123 nm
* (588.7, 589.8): 0.220 nm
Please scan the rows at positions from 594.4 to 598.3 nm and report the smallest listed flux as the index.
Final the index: 11.4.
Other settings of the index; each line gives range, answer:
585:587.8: 12.3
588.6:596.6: 9.39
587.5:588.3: 12.8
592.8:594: 12.2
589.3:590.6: 10.2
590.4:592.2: 13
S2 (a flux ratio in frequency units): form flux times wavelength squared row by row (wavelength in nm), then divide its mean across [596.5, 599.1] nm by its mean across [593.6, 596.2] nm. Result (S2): 1.1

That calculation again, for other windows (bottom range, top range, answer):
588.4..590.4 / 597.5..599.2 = 1.15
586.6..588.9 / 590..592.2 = 1.01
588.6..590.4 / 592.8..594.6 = 1.13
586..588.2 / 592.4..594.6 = 0.96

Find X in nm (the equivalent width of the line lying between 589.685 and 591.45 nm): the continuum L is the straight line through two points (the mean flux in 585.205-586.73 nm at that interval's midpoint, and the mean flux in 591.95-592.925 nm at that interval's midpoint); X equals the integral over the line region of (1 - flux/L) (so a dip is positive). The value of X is 0.15 nm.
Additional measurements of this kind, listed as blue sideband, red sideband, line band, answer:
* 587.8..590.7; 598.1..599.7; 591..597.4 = -0.361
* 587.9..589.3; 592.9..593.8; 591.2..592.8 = -0.207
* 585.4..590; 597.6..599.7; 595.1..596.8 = -0.003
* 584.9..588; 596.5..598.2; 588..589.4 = 0.253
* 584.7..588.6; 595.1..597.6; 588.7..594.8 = 0.198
